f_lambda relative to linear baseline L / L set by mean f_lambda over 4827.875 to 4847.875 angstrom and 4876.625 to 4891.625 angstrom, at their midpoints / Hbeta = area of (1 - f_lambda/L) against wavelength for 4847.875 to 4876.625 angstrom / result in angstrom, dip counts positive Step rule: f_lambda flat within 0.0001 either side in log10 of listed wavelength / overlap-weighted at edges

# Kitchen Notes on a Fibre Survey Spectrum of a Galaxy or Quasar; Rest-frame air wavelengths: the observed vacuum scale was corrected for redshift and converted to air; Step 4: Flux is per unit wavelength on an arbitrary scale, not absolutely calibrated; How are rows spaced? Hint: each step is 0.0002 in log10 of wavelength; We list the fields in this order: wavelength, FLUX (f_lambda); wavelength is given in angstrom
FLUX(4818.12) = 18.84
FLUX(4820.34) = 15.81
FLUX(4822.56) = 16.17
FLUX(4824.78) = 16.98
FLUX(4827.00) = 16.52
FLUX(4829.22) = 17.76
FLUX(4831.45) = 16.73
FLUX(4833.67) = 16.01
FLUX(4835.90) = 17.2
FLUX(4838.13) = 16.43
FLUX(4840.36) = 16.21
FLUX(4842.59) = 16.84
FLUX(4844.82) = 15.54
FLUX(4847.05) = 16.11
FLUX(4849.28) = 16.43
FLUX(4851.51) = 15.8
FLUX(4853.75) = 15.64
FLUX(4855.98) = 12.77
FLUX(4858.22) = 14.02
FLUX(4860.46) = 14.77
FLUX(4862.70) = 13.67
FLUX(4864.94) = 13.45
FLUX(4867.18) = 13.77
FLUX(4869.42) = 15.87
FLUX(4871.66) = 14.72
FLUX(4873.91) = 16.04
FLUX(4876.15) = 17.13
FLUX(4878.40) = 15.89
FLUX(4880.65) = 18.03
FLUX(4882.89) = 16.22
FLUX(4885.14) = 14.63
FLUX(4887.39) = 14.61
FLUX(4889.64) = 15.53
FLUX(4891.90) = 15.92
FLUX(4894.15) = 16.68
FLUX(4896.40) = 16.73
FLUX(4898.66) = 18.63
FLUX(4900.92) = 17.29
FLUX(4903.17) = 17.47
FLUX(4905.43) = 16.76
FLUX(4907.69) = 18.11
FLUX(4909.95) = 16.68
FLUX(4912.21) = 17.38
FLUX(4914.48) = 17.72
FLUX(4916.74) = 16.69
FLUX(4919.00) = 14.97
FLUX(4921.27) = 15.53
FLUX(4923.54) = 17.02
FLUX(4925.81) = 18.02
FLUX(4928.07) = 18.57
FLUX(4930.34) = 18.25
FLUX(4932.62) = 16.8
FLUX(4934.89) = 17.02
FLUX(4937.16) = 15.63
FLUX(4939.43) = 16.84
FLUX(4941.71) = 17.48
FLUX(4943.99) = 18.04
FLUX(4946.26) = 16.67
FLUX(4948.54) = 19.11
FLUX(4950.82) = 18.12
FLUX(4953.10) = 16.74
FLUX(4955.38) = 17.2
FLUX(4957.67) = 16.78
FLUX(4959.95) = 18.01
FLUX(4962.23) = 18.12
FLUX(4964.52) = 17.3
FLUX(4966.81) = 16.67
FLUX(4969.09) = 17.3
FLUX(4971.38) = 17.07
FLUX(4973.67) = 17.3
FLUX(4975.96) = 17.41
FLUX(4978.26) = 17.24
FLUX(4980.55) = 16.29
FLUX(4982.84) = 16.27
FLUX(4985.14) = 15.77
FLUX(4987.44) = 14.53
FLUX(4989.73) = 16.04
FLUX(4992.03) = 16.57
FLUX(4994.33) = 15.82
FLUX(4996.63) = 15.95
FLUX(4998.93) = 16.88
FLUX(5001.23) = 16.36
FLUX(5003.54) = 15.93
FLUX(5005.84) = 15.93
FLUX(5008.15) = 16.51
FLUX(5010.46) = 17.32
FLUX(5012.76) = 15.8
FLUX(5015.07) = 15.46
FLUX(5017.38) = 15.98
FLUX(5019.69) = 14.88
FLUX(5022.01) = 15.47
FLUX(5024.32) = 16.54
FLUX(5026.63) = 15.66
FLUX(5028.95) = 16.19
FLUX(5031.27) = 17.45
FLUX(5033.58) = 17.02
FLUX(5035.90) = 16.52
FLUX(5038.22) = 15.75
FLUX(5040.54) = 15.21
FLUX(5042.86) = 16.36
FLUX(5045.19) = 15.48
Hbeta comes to 2.3 angstrom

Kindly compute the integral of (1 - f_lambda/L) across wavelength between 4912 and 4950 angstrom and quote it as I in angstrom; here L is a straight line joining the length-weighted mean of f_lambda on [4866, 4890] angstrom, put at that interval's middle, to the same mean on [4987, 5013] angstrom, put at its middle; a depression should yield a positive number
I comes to -3.0 angstrom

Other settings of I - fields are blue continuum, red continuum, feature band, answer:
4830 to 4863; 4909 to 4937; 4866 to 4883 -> 0.2 angstrom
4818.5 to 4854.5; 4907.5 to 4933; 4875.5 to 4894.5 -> 0.9 angstrom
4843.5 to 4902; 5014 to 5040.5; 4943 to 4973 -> -3.0 angstrom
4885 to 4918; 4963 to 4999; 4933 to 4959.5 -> -1.0 angstrom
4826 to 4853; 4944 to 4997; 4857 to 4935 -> 1.7 angstrom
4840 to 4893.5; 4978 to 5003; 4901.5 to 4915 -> -1.5 angstrom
